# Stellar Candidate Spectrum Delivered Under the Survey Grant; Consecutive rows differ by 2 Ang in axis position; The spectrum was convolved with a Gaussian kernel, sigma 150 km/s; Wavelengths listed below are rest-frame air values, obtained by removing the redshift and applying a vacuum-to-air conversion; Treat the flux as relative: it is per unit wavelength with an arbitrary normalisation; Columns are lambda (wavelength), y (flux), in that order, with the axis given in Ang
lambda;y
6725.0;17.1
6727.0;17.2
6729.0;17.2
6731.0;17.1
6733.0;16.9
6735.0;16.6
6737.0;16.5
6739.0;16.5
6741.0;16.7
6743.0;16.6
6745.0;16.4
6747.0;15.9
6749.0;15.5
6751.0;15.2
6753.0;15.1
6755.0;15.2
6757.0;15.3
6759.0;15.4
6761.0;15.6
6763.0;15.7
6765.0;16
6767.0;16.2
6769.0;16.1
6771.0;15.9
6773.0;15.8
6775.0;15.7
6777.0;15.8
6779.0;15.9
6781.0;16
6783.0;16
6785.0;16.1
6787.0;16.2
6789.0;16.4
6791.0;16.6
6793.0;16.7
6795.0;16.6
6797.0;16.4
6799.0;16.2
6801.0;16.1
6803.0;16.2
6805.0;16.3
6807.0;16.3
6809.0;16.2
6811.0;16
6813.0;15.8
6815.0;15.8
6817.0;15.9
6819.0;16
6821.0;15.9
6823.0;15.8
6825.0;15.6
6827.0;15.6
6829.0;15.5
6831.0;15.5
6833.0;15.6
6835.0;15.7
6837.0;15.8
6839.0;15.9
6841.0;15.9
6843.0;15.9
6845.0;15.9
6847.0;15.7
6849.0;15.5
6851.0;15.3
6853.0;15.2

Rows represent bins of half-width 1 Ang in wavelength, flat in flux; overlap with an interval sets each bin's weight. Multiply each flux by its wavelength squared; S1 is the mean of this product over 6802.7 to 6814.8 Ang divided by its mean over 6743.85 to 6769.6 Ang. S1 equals 1.04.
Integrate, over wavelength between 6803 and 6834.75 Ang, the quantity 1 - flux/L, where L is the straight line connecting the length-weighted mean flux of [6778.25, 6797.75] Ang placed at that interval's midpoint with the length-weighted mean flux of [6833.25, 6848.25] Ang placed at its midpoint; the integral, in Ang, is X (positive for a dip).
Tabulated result 0.3 Ang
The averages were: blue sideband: 16.3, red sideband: 15.8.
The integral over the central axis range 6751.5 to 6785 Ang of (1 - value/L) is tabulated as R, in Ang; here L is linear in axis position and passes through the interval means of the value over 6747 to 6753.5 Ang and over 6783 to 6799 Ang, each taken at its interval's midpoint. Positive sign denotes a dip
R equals 0.2 Ang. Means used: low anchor 15.4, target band 15.7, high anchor 16.4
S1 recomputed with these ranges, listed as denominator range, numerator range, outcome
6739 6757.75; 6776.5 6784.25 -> 1.02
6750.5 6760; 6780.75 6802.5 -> 1.08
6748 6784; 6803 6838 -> 1.03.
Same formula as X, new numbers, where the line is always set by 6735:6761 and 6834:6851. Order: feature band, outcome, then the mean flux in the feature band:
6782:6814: -0.9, 16.3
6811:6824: -0.1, 15.9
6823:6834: 0.1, 15.6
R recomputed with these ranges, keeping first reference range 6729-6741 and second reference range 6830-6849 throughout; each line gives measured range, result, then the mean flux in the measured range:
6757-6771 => 0.58 Ang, 15.8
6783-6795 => -0.11 Ang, 16.4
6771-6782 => 0.35 Ang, 15.8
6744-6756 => 0.77 Ang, 15.5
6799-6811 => -0.09 Ang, 16.2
